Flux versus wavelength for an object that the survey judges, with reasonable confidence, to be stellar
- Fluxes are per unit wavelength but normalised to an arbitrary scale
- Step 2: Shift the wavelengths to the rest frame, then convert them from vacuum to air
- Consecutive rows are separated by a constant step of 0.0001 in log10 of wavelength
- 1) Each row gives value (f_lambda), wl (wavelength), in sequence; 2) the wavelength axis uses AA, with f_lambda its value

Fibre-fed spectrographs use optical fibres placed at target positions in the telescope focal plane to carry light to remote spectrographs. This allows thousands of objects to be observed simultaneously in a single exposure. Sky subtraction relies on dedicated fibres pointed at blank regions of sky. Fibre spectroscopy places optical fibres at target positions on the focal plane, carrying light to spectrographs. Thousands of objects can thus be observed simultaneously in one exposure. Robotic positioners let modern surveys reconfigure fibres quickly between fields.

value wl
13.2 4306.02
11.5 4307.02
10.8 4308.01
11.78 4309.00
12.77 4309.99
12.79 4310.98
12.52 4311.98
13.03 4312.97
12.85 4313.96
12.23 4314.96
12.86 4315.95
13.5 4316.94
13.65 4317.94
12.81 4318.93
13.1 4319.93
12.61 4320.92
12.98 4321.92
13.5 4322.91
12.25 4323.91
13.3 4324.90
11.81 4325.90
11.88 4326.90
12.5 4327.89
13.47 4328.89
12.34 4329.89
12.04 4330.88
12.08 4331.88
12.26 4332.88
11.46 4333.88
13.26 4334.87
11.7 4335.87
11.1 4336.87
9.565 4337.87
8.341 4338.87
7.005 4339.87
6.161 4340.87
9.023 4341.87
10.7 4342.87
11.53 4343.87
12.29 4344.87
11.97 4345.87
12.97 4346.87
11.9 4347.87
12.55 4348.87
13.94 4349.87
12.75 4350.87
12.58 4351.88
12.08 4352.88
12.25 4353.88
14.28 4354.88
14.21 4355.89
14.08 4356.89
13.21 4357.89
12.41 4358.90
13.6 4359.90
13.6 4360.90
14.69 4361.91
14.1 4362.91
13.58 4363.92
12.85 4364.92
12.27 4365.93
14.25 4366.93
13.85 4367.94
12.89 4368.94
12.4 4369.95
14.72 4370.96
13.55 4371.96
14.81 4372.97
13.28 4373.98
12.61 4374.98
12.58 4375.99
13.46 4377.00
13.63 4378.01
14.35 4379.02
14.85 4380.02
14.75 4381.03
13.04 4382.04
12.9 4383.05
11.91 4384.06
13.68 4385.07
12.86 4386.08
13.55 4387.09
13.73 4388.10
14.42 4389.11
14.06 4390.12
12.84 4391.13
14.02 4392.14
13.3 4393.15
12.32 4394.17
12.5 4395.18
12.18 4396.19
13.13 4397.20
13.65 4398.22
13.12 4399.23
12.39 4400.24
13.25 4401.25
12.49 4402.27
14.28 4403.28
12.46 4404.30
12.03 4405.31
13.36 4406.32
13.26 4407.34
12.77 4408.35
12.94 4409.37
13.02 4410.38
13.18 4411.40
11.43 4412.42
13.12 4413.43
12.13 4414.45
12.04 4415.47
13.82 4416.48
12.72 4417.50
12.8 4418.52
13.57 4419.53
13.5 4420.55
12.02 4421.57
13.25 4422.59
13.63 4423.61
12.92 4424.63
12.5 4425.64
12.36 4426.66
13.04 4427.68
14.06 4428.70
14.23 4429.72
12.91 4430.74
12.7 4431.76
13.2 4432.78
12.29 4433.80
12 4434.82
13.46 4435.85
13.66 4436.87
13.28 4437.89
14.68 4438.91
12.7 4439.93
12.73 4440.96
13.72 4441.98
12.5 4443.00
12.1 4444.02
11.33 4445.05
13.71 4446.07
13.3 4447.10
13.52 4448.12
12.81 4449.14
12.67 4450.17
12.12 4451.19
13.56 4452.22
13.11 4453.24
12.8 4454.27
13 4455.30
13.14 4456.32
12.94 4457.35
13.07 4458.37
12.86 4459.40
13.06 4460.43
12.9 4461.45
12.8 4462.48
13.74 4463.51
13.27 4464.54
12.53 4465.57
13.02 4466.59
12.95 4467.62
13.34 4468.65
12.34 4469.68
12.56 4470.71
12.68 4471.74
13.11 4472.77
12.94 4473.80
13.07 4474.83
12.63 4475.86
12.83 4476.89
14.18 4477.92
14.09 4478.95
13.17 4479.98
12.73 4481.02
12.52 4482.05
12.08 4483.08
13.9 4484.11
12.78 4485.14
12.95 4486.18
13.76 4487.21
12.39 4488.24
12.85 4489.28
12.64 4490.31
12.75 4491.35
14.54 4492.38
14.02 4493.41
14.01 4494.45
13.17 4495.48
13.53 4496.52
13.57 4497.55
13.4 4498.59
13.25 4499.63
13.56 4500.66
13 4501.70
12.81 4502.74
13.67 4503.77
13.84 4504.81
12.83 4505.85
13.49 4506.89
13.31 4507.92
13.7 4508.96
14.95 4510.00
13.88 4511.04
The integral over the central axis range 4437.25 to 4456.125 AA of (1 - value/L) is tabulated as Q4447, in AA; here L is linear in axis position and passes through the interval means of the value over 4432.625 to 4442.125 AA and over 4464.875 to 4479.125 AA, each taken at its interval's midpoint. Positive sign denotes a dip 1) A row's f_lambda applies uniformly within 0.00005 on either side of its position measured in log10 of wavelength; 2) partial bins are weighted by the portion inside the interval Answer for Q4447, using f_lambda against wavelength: 0.2 AA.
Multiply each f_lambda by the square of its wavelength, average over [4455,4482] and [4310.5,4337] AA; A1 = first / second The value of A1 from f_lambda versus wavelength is 1.10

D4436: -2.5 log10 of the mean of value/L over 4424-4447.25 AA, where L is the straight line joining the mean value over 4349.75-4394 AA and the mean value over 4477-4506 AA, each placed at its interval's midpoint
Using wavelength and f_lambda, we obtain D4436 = 0.029 mag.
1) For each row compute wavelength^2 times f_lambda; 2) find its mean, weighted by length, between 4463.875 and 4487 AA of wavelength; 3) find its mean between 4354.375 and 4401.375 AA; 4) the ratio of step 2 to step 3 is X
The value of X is 1.01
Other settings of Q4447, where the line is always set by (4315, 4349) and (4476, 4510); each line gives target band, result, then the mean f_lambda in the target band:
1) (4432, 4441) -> -0.2 AA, 13.1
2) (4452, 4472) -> 0.1 AA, 13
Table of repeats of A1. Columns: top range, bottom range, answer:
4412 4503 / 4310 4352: 1.15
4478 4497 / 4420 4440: 1.03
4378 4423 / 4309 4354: 1.13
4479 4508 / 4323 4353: 1.23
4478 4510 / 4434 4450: 1.05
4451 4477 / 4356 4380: 1.00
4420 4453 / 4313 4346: 1.16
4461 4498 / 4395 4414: 1.05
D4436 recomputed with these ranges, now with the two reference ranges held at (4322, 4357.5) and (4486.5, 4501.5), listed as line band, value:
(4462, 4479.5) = 0.01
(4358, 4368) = -0.12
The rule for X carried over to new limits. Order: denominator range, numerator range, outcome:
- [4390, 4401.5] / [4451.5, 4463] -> 1.03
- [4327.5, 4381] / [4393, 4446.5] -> 1.06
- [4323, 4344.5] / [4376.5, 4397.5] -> 1.23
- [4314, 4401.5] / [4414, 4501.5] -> 1.07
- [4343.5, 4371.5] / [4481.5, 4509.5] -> 1.07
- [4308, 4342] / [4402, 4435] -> 1.13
